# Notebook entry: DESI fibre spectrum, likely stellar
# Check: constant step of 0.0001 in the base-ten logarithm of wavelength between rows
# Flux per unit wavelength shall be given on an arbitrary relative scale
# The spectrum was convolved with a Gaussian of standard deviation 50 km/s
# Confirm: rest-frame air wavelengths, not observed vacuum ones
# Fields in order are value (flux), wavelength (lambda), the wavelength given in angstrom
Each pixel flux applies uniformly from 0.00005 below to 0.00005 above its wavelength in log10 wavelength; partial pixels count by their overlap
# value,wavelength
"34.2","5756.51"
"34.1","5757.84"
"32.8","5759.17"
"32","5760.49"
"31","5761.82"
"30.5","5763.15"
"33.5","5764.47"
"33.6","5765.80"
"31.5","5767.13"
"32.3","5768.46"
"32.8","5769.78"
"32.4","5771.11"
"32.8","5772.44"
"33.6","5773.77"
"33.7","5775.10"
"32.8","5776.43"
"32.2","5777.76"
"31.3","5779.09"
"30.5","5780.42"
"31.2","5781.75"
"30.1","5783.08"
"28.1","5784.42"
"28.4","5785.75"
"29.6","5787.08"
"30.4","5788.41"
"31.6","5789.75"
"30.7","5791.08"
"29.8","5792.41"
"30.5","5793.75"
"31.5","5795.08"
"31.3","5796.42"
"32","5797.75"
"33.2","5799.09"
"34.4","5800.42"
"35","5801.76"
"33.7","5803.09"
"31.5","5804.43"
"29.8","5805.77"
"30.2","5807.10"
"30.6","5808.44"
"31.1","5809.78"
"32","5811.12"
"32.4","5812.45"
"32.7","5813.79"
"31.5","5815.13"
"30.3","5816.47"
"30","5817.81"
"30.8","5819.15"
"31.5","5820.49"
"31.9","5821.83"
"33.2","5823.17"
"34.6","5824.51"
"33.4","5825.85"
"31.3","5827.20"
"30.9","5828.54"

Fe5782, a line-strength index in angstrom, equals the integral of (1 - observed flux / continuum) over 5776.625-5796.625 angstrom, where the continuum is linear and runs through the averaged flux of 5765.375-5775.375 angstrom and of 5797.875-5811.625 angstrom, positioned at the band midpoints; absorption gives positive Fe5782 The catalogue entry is 1.2 angstrom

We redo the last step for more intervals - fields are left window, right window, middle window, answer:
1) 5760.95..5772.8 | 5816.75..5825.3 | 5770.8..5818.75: 0.95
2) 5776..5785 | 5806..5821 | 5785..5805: -0.37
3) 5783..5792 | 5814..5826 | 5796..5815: -0.72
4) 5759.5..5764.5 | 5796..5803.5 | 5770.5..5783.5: 0.09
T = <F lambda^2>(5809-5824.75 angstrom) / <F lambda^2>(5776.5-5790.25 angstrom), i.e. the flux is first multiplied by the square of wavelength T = 1.06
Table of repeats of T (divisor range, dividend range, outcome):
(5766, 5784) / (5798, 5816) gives 1.01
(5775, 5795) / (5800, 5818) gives 1.05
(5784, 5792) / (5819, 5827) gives 1.10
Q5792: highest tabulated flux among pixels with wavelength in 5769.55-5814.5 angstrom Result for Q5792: 35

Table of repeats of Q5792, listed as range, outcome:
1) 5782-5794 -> 31.6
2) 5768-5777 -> 33.7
